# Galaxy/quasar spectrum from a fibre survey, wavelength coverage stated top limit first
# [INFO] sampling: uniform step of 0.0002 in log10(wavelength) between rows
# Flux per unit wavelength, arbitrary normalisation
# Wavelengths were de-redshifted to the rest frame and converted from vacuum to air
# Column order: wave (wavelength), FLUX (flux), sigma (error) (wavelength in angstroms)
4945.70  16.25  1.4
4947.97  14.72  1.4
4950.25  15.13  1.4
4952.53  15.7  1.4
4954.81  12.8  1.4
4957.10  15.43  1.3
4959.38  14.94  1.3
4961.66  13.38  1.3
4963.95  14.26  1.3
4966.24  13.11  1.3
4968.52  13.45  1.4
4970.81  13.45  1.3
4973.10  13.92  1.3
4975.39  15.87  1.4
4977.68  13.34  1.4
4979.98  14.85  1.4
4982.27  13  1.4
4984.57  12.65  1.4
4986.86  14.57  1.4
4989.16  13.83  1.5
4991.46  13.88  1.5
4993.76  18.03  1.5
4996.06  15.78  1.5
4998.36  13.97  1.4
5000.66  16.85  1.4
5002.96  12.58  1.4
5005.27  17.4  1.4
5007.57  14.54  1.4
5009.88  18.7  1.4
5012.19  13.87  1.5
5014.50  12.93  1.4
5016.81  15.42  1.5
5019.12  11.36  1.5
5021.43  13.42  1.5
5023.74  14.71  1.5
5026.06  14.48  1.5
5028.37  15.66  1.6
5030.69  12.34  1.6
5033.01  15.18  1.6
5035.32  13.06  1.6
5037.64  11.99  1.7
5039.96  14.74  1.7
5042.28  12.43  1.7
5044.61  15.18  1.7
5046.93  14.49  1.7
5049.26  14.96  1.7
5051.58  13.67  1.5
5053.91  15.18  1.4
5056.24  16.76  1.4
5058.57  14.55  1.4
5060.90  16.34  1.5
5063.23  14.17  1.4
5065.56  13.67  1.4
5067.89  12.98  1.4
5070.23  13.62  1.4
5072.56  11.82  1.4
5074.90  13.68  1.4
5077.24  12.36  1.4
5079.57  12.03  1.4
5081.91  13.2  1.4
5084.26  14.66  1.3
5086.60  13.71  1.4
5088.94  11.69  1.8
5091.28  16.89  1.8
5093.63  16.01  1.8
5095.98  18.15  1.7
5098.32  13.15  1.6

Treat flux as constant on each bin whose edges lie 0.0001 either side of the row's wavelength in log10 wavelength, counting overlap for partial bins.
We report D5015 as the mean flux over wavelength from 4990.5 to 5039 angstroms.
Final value 14.6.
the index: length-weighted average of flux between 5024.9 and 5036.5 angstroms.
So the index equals 14.1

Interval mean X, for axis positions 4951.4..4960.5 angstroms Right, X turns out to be 14.7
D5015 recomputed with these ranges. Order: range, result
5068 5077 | 13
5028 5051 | 13.9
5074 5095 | 13.8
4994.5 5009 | 15.3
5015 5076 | 14.1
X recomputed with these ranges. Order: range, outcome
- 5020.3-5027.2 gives 14.2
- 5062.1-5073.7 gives 13.3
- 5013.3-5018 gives 14.1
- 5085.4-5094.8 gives 14.6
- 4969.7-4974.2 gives 13.7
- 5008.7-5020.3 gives 14.4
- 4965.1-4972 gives 13.4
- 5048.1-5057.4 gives 15.1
